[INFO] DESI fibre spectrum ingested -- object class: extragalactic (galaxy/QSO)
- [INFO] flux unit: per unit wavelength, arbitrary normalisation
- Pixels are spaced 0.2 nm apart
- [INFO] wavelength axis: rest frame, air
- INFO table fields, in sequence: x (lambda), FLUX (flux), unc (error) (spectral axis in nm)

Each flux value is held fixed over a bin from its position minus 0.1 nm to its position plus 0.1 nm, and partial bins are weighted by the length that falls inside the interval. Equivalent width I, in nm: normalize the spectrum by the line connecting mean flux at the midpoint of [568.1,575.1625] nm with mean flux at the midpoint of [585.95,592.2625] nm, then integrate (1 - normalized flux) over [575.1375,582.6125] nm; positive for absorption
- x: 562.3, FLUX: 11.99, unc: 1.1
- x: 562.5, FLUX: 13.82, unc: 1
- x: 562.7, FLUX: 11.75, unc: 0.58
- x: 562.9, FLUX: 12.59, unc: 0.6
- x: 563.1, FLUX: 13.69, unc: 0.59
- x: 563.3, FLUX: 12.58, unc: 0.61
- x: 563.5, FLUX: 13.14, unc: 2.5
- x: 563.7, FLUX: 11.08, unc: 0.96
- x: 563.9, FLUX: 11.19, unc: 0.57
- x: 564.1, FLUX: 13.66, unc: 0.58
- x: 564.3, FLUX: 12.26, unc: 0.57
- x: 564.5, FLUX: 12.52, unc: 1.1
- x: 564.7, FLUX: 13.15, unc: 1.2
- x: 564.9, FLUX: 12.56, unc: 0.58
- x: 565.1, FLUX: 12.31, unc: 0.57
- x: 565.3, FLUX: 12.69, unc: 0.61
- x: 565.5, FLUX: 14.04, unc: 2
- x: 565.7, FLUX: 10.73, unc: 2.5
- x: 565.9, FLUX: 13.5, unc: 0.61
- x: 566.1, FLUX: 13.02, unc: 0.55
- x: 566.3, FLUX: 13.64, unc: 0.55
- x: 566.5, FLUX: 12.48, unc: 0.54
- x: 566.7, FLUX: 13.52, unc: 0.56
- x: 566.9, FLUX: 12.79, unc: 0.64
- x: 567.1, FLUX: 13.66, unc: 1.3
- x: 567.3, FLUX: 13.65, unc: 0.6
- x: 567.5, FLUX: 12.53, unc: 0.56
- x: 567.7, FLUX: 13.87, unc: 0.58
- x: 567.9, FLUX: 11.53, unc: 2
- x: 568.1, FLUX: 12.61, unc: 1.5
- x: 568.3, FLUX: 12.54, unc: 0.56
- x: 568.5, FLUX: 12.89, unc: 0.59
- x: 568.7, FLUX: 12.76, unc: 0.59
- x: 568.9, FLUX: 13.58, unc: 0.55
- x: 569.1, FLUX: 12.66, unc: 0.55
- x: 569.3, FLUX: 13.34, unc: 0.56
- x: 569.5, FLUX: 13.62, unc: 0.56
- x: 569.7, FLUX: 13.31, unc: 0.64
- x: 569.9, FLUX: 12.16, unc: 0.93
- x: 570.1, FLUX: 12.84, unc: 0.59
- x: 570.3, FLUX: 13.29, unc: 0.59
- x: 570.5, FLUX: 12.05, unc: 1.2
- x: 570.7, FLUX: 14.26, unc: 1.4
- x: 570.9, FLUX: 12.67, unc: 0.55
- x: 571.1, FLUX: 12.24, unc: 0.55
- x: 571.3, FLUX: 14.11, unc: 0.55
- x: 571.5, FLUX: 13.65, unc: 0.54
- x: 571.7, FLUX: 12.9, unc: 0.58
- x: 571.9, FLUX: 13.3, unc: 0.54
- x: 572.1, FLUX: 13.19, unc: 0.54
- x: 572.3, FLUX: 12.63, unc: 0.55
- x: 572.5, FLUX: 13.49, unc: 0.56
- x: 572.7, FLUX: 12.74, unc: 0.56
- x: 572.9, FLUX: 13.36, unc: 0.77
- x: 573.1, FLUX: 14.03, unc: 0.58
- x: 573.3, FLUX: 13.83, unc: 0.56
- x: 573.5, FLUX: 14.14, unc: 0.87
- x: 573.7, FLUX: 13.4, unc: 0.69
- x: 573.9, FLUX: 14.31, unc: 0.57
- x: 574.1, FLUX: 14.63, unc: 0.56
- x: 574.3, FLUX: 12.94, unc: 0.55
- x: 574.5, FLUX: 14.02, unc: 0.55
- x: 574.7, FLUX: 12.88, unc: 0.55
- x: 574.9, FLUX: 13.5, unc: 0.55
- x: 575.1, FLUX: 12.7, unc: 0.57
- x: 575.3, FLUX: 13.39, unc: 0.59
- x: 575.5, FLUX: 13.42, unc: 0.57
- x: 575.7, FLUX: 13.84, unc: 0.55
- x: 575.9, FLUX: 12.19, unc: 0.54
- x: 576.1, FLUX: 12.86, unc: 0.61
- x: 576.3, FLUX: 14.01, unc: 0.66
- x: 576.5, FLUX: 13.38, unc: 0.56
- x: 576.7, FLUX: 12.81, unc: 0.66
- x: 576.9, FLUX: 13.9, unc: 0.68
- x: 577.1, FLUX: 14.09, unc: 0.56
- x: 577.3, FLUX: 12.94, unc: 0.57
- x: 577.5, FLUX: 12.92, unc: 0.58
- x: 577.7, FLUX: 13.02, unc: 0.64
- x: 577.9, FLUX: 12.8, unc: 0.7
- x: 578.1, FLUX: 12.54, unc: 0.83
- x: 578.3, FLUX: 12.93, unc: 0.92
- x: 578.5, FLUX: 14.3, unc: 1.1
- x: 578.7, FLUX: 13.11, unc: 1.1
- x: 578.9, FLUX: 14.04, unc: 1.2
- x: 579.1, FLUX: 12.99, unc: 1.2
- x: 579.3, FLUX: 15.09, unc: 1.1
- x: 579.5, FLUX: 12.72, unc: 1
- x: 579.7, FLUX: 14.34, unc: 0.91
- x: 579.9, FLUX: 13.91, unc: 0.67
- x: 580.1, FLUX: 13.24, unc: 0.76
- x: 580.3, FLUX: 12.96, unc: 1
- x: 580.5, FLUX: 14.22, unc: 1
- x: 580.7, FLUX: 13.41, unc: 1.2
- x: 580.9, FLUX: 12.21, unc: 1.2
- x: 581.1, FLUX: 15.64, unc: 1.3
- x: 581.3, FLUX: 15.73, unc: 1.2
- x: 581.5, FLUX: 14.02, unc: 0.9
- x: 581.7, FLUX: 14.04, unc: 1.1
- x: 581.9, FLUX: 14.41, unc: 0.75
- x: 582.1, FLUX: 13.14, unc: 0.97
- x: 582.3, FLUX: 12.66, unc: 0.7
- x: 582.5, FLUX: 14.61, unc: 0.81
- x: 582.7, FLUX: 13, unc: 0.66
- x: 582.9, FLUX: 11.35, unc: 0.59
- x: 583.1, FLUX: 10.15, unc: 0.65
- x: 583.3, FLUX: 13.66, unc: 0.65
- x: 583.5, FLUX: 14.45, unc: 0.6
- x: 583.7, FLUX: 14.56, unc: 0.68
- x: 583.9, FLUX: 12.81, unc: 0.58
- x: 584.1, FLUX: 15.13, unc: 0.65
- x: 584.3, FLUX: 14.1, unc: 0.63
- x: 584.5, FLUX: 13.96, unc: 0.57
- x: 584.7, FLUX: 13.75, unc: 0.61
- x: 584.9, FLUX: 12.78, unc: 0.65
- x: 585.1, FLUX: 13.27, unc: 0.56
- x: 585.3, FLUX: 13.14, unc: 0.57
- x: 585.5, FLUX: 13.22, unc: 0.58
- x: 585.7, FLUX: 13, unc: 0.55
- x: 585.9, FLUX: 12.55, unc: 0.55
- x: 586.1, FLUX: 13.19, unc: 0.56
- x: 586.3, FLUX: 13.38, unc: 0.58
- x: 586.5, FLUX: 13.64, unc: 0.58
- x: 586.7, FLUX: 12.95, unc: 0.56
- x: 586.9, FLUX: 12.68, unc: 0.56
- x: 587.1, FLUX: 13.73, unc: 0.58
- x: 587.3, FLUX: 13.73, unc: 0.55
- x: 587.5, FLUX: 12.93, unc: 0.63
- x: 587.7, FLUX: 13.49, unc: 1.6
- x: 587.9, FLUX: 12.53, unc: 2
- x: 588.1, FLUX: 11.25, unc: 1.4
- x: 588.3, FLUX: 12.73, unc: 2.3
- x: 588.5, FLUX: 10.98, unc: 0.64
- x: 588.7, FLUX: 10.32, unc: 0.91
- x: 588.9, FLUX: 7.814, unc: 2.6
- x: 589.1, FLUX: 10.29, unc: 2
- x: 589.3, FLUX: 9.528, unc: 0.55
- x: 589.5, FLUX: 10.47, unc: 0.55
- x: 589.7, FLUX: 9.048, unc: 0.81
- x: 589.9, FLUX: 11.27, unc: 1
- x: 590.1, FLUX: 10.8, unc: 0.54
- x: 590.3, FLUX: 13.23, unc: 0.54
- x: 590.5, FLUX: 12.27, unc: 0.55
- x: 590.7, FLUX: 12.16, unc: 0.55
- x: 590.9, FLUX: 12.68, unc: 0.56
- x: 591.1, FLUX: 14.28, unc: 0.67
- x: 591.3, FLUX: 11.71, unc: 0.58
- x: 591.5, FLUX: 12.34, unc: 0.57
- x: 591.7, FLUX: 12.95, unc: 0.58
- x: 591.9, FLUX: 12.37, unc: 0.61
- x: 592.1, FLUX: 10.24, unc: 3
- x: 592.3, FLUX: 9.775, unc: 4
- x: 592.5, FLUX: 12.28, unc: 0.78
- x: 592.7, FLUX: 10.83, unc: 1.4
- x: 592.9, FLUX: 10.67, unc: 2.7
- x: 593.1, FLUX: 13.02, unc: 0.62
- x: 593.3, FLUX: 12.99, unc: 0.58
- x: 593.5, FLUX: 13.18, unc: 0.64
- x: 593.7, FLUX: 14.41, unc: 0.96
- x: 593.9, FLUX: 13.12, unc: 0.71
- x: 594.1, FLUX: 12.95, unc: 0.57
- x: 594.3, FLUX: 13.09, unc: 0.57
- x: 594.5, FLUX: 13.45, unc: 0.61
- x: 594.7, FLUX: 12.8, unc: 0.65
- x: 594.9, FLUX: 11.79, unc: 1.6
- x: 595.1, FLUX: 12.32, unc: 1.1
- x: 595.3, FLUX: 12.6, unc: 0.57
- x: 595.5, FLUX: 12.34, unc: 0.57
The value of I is -0.500 nm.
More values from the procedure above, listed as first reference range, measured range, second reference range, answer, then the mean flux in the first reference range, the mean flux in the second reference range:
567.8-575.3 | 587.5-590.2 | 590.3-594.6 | 0.36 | 13.2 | 12.4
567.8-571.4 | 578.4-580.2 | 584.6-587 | -0.10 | 12.9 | 13.1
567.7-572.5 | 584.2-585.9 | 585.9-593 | -0.17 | 13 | 11.9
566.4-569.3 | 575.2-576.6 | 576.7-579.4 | 0.00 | 12.9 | 13.4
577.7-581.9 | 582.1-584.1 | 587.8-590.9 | -0.06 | 13.7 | 11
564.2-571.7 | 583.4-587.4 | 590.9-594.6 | -0.29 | 12.9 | 12.4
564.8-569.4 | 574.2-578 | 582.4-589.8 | -0.15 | 12.9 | 12.5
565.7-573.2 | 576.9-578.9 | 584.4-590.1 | -0.10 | 13.1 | 12.2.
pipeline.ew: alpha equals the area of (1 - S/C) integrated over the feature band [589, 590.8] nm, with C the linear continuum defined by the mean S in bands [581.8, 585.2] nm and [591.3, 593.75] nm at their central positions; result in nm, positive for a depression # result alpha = 0.204 nm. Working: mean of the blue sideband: 13.4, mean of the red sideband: 12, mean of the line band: 11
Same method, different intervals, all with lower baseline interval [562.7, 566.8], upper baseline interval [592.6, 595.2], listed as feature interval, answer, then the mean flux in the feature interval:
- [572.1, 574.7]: -0.184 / 13.6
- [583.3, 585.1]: -0.173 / 13.9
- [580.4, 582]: -0.194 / 14.2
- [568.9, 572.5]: -0.116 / 13.1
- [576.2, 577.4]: -0.080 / 13.5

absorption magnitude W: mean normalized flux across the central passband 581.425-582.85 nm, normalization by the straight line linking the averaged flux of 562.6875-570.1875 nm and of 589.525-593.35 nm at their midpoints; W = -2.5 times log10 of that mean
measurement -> -0.12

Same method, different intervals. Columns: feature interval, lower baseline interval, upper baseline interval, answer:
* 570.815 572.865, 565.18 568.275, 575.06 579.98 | 0.00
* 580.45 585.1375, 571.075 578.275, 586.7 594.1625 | -0.08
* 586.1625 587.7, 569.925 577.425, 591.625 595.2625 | -0.05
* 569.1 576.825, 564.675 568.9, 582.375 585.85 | -0.02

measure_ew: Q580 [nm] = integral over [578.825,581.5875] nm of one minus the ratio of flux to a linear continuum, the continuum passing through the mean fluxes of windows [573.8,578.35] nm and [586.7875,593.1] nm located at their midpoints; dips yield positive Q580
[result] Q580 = -0.23 nm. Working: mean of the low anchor 13.3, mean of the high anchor 11.7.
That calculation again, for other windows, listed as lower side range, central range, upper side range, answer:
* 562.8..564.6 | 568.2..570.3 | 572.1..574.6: 0.03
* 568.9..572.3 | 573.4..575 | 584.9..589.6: -0.10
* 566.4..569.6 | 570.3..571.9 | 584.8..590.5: -0.04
